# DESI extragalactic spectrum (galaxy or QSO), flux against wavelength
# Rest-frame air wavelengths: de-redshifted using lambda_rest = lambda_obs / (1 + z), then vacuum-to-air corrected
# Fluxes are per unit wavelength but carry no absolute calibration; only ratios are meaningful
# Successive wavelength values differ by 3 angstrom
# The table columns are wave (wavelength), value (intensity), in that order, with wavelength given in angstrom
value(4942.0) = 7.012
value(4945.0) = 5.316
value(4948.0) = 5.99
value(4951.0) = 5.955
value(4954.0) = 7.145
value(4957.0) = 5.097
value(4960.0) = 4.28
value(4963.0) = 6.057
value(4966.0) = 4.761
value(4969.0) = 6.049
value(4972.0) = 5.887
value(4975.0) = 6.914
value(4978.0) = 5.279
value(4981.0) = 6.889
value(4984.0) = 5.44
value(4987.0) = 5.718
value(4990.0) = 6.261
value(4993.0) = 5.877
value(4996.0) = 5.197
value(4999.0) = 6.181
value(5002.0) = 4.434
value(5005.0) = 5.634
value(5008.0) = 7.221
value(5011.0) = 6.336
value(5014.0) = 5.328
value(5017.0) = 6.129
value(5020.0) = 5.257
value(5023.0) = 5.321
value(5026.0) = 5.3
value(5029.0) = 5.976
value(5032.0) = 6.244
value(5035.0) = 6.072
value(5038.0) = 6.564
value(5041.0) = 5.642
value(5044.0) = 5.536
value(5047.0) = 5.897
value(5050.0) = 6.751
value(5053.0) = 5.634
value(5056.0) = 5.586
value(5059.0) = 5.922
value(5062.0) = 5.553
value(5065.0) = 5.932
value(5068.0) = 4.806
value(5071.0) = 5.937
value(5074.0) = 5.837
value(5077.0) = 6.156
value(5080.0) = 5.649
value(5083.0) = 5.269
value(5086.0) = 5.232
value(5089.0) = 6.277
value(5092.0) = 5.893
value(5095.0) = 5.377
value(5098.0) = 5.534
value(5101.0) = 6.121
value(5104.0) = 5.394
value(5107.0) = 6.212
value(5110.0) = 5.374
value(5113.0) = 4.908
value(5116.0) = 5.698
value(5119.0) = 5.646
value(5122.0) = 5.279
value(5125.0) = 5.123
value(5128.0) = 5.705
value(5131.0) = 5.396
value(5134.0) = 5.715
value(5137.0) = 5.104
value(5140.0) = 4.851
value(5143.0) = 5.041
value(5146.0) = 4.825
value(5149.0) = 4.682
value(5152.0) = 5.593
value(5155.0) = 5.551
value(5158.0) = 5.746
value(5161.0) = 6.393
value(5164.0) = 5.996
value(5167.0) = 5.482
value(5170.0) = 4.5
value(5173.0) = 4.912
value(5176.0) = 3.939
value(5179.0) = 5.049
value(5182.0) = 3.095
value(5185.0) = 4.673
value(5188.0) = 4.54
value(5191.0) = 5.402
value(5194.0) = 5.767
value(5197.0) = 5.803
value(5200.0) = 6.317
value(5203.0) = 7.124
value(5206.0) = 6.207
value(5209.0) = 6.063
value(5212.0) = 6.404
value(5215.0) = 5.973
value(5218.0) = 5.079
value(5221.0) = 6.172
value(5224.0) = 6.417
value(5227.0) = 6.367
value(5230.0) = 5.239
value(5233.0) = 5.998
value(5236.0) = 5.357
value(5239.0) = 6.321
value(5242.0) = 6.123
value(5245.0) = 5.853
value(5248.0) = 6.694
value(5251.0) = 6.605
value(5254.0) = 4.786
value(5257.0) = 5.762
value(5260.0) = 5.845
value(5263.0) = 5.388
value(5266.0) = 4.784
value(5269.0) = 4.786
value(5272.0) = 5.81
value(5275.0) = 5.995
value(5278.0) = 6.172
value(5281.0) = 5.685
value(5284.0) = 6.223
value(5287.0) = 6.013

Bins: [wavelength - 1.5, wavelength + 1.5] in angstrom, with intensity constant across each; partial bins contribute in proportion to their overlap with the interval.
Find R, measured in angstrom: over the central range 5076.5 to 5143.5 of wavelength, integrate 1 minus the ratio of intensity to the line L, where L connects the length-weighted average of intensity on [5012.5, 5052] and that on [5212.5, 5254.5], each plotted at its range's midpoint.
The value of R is 4.3 angstrom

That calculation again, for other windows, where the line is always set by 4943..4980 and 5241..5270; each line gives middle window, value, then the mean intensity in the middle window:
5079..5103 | 0.2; 5.66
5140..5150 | 1.5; 4.86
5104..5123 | 0.7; 5.52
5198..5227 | -2.6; 6.2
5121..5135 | 0.7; 5.44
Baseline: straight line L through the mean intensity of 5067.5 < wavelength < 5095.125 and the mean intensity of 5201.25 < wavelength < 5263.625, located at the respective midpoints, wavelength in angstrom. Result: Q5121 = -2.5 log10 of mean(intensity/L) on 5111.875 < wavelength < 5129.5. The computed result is 0.07 mag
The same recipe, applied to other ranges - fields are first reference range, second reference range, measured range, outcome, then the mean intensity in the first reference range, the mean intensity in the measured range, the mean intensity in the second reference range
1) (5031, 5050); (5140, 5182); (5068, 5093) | 0.003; 6.05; 5.72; 5.12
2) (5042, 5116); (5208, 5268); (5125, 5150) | 0.116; 5.7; 5.17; 5.85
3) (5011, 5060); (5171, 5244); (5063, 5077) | 0.020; 5.84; 5.68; 5.59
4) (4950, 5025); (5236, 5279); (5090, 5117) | 0.029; 5.78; 5.62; 5.76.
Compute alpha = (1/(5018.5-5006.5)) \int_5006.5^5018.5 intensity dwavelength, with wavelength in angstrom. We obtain 6.25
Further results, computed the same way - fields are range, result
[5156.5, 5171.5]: 5.62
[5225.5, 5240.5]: 5.86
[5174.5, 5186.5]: 4.19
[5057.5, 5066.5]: 5.8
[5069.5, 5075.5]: 5.89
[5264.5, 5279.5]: 5.51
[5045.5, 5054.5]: 6.09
